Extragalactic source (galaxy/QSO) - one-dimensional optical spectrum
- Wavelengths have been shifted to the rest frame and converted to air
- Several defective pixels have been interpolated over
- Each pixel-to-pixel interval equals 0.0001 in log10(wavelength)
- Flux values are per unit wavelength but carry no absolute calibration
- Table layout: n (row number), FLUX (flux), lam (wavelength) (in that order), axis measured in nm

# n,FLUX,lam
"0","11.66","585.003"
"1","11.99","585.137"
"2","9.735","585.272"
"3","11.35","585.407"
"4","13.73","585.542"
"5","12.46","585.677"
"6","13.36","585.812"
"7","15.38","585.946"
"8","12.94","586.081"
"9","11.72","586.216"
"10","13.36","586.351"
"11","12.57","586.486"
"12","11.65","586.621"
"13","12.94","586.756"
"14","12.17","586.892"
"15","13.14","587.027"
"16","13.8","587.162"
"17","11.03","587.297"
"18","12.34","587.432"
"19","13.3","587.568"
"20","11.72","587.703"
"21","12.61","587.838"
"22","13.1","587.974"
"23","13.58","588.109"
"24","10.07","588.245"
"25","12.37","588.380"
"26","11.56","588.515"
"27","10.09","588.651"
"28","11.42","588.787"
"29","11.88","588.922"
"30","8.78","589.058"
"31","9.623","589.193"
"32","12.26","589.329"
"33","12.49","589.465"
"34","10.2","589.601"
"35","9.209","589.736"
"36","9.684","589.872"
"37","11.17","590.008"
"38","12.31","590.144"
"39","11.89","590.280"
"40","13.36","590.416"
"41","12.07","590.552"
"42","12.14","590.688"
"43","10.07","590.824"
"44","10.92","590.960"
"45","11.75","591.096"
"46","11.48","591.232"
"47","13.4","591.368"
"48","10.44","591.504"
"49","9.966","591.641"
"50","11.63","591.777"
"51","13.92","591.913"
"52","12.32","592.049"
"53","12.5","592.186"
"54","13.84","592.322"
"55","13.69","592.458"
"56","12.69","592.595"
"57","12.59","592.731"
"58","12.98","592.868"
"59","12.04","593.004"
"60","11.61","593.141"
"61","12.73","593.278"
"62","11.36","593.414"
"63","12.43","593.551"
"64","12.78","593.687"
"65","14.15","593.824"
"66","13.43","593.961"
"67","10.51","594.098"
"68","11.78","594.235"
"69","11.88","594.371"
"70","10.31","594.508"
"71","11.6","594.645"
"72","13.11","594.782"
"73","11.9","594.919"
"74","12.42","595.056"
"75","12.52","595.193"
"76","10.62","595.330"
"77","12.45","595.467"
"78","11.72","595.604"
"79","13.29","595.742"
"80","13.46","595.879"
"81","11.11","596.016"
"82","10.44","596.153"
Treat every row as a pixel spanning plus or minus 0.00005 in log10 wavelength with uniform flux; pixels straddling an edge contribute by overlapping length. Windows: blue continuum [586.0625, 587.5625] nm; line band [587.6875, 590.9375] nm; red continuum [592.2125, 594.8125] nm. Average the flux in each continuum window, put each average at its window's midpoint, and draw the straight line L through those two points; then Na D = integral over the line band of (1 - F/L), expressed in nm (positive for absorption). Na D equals 0.28 nm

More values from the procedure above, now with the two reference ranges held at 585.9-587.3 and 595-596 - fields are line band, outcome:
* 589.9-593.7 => 0.121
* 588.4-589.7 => 0.179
